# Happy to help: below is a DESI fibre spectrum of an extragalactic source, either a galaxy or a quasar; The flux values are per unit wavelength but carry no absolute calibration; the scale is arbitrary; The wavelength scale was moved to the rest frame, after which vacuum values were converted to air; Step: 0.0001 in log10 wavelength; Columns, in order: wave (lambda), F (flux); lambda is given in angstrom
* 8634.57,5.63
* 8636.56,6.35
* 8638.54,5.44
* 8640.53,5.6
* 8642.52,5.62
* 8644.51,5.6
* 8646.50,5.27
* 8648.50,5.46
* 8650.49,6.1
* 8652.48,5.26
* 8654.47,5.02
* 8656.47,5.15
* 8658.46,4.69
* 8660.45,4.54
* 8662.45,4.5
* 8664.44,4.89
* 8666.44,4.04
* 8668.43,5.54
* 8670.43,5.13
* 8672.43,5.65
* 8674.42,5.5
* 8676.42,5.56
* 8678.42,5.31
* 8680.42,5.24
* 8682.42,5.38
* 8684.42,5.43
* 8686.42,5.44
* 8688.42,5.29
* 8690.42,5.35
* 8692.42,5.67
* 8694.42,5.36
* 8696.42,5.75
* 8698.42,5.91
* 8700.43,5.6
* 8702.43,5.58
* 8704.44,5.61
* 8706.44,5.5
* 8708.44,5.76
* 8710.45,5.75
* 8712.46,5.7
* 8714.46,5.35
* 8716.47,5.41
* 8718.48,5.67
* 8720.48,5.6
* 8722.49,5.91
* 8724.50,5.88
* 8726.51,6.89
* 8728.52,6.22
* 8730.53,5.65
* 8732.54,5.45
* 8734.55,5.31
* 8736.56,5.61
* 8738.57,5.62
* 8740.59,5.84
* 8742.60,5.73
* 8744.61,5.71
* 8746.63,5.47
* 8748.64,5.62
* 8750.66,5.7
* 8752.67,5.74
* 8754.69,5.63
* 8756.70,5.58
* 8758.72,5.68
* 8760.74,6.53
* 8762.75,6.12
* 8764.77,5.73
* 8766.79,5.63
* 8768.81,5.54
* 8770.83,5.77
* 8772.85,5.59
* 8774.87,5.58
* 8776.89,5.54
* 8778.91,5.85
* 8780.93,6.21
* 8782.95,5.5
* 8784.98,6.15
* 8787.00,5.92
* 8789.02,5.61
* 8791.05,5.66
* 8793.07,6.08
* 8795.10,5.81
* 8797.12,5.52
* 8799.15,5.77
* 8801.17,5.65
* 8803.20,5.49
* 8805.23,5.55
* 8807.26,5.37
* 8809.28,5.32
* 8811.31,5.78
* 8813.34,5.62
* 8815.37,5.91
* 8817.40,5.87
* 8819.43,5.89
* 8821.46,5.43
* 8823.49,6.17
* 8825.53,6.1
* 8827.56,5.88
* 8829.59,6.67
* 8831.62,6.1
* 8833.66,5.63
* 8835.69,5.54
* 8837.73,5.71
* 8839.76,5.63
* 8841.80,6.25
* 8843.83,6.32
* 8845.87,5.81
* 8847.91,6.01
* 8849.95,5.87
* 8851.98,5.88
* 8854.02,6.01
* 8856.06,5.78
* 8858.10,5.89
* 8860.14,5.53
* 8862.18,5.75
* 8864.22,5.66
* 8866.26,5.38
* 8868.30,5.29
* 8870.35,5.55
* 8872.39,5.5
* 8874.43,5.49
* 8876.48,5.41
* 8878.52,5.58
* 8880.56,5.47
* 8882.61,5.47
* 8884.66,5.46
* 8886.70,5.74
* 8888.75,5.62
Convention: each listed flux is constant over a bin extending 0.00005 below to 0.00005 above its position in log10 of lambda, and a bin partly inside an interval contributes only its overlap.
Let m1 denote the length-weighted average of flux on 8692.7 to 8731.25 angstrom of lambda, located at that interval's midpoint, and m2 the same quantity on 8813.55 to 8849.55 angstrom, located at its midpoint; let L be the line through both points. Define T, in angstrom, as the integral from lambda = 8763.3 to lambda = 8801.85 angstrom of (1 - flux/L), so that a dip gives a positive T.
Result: 0.7 angstrom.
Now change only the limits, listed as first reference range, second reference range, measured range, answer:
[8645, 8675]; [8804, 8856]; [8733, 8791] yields -1.79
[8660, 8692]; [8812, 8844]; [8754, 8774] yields -0.62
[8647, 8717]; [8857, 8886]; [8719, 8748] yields -1.99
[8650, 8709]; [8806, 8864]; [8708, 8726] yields -0.85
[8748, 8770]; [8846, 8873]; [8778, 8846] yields -0.93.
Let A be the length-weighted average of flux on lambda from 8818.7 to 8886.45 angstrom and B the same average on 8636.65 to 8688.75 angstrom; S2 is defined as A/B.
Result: 1.09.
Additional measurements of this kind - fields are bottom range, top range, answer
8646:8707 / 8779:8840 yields 1.09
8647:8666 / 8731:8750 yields 1.11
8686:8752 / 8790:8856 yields 1.03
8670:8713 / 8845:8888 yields 1.02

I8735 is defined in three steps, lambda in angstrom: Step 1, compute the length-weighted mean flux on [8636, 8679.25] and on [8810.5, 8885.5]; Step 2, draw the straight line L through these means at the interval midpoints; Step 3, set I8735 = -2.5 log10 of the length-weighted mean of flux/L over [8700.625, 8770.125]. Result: -0.05 mag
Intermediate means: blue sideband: 5.27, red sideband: 5.76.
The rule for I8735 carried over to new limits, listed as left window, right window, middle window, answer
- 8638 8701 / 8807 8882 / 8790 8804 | -0.014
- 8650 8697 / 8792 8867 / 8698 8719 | -0.050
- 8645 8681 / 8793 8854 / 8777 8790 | -0.037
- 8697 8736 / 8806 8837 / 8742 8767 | -0.001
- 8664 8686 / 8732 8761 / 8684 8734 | -0.043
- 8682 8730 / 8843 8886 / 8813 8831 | -0.055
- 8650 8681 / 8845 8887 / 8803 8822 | -0.026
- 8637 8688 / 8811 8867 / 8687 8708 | -0.036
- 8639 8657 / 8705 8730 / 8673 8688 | 0.041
